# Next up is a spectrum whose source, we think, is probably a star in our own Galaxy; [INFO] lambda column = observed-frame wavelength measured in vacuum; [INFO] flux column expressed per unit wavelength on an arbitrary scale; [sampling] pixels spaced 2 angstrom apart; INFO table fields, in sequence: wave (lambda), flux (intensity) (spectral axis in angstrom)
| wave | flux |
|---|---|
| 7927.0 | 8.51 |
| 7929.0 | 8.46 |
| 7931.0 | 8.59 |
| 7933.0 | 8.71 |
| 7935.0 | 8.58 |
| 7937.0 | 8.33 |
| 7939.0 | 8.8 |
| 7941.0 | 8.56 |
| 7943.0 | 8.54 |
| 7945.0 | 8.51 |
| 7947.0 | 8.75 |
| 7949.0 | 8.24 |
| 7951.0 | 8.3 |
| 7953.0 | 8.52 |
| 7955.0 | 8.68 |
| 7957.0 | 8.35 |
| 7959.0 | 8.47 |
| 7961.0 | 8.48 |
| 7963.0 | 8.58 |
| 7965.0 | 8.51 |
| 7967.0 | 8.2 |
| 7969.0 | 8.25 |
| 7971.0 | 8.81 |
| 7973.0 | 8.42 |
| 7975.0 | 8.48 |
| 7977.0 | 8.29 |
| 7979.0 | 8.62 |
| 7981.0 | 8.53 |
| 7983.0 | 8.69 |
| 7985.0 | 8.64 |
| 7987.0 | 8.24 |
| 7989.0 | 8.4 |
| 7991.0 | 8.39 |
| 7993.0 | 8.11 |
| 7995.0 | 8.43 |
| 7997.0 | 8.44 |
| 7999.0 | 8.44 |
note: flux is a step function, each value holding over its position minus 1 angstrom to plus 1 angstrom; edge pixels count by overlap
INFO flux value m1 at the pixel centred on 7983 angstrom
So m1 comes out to 8.69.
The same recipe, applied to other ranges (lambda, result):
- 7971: 8.81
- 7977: 8.29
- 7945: 8.51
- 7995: 8.43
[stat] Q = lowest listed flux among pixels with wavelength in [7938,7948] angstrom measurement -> 8.51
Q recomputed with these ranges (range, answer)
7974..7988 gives 8.24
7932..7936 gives 8.58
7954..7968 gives 8.2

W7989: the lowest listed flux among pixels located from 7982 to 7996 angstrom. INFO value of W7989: 8.11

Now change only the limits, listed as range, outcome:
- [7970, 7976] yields 8.42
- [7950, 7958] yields 8.3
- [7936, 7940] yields 8.33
